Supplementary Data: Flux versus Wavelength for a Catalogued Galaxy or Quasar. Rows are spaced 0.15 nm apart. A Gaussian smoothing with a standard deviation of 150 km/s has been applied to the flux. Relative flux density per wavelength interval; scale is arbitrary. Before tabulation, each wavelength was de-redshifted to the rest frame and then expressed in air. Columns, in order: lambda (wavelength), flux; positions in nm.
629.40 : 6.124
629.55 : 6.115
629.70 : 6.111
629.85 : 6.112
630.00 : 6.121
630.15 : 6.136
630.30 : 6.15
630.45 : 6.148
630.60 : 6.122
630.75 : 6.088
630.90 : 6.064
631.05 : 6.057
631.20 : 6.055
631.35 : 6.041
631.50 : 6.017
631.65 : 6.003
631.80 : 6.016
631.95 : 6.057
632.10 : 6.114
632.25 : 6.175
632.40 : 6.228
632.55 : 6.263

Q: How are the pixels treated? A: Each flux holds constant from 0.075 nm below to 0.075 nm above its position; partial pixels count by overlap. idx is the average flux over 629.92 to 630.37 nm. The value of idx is 6.14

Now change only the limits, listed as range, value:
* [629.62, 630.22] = 6.12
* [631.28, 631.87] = 6.02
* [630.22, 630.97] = 6.11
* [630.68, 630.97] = 6.08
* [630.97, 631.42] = 6.05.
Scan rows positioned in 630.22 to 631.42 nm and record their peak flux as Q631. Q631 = 6.15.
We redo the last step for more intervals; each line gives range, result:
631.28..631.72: 6.041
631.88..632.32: 6.175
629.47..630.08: 6.121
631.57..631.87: 6.016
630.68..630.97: 6.088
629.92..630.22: 6.136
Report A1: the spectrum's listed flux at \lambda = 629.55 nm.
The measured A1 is 6.115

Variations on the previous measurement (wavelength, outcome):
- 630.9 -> 6.064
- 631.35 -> 6.041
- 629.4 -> 6.124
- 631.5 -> 6.017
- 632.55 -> 6.263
